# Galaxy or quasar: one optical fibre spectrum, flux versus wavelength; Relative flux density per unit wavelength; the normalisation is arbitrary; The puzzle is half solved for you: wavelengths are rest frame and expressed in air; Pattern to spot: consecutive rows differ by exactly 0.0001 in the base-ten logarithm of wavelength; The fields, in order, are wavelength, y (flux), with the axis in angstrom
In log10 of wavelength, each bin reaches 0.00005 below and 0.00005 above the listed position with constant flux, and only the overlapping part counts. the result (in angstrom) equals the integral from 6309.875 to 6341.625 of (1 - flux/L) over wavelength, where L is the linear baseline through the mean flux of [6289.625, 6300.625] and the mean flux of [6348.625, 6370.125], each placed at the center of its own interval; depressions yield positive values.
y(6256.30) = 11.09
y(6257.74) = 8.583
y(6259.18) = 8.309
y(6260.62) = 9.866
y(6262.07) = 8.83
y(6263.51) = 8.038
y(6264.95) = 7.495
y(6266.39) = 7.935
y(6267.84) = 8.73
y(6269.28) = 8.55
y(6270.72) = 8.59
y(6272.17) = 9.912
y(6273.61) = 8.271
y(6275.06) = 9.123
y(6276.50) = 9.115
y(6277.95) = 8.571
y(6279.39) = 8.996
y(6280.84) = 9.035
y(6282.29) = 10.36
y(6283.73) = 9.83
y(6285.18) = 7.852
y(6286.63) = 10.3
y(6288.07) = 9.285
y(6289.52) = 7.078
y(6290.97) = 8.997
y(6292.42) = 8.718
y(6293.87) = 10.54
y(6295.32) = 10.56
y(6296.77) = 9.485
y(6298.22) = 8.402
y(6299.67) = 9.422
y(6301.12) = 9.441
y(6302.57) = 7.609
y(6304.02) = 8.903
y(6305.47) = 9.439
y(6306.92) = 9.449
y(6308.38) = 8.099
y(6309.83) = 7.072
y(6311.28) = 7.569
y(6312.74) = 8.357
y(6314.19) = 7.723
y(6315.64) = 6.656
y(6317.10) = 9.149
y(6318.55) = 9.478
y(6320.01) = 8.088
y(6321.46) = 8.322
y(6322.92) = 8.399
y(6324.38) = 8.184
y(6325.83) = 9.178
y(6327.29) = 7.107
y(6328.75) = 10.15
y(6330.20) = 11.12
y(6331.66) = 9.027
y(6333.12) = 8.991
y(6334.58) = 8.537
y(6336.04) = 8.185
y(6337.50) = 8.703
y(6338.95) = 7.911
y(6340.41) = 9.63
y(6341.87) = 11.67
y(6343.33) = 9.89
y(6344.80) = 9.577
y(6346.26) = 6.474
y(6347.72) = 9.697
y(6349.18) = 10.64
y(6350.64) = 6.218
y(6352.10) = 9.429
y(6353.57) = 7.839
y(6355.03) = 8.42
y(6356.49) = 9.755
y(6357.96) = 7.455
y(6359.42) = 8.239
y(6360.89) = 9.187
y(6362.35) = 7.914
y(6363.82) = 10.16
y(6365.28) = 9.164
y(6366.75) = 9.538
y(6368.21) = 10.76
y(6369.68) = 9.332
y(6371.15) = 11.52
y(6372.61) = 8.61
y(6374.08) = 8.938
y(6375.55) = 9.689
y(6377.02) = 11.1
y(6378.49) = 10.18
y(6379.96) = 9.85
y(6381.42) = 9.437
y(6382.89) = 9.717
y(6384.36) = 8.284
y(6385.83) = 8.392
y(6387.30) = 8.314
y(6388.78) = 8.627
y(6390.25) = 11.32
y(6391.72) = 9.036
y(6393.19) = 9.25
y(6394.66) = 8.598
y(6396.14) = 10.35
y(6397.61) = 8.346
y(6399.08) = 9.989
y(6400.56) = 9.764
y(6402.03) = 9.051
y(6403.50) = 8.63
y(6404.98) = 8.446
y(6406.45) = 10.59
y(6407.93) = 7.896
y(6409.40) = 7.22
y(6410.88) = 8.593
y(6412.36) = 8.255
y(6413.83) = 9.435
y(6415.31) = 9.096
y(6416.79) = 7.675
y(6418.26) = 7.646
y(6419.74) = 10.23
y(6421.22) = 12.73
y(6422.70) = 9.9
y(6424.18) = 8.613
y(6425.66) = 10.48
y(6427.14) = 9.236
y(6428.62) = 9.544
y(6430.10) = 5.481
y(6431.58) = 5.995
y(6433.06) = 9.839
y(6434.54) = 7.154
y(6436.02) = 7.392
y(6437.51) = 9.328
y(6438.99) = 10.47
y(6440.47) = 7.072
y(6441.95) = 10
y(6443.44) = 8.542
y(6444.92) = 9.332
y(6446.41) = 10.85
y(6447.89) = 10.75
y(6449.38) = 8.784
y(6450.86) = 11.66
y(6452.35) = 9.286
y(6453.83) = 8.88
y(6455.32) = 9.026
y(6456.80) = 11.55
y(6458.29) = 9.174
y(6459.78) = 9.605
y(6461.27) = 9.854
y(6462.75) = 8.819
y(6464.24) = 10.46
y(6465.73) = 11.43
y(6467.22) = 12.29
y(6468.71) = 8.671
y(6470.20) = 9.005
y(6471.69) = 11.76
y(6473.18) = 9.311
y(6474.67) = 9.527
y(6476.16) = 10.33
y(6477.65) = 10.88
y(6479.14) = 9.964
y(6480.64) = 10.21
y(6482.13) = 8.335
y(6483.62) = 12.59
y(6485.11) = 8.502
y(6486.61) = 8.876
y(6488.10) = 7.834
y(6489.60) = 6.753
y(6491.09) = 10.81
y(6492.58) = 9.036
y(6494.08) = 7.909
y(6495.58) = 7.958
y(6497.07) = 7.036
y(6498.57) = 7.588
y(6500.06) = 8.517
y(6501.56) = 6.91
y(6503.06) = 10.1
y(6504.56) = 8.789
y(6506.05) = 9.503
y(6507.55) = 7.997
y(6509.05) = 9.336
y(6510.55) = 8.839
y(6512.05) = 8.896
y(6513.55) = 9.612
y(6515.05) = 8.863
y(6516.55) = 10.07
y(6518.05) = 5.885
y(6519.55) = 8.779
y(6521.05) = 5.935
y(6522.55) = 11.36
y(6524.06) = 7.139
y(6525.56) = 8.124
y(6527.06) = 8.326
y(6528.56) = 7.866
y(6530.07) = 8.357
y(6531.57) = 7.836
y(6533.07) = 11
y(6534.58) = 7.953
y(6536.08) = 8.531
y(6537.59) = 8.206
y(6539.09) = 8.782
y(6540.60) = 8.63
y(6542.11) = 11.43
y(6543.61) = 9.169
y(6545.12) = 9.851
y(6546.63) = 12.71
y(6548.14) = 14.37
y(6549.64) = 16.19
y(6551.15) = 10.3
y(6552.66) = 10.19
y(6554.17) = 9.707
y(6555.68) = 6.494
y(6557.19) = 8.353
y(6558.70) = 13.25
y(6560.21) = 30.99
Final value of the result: 1.8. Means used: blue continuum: 9.31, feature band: 8.61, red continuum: 8.92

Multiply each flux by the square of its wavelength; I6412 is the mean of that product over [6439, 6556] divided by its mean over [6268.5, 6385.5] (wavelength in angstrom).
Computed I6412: 1.10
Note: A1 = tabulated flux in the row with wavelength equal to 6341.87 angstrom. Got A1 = 11.67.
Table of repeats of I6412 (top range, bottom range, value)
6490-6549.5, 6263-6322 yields 1.10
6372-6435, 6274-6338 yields 1.06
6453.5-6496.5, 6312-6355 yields 1.15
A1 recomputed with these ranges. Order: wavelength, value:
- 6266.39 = 7.935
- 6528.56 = 7.866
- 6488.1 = 7.834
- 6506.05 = 9.503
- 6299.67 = 9.422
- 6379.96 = 9.85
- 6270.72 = 8.59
